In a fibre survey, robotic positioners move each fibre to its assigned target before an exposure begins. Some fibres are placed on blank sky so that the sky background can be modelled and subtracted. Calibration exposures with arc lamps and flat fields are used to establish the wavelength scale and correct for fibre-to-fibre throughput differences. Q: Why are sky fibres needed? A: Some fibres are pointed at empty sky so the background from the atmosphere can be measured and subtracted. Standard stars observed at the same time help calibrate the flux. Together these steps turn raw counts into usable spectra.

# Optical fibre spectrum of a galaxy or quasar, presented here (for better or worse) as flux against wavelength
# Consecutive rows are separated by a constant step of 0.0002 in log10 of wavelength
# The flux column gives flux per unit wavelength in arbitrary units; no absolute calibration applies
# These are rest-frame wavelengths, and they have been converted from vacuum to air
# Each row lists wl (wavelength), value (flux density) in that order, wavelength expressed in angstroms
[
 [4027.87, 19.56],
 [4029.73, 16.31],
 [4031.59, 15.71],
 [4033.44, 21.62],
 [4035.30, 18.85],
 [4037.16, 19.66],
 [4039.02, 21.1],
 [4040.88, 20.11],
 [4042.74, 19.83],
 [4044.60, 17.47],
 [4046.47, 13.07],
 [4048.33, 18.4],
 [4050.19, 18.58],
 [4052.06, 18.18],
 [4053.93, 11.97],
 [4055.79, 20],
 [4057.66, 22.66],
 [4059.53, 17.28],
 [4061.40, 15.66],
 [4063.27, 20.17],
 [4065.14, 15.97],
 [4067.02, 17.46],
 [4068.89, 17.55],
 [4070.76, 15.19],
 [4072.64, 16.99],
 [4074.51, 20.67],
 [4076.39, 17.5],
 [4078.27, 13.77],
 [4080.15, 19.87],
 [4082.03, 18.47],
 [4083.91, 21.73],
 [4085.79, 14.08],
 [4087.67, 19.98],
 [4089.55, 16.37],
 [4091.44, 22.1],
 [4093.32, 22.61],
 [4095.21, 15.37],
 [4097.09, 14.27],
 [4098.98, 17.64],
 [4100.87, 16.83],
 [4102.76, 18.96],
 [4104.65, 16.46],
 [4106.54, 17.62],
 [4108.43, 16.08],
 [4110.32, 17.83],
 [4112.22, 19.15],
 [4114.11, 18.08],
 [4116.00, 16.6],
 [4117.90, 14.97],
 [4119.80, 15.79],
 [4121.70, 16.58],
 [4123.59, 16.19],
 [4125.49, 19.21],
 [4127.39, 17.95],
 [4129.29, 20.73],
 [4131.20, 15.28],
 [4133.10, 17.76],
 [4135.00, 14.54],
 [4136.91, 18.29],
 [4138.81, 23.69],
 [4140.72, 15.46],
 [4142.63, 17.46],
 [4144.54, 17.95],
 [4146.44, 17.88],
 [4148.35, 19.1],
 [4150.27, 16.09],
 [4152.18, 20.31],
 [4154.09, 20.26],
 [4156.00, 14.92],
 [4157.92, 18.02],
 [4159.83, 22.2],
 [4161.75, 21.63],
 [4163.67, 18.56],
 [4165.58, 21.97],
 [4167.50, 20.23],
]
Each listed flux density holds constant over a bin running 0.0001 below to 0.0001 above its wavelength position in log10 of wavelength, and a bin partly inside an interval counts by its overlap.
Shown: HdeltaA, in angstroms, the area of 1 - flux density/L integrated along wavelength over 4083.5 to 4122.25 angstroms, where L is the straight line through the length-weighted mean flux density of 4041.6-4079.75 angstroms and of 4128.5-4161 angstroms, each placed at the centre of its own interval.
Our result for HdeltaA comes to 0.7 angstroms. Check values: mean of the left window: 17.5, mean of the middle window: 17.5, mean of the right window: 18.2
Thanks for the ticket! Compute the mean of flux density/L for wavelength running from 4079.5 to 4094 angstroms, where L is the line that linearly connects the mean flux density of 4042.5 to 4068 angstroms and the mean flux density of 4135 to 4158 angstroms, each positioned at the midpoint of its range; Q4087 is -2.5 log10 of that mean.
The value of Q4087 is -0.09 mag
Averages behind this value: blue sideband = 17.6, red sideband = 18.1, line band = 19.3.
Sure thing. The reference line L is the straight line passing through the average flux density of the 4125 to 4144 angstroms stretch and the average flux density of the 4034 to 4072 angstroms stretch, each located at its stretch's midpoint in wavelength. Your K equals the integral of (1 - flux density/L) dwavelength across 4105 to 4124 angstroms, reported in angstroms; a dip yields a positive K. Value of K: 1.2 angstroms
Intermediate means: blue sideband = 18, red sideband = 18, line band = 16.9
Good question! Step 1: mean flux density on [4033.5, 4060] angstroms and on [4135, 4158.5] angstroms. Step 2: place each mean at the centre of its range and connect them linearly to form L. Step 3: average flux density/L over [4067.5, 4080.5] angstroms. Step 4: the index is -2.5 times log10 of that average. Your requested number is 0.07 mag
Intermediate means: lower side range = 18.5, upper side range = 18.1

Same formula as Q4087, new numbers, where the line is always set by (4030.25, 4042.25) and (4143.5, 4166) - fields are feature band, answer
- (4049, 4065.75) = 0.085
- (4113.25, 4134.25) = 0.116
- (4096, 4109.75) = 0.141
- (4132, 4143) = 0.071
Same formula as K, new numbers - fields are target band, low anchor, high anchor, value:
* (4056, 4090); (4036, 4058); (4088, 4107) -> 0.3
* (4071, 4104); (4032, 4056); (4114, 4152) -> -0.2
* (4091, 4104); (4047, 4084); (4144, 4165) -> 0.1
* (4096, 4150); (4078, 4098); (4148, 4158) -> 2.1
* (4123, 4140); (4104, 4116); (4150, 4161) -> 0.0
